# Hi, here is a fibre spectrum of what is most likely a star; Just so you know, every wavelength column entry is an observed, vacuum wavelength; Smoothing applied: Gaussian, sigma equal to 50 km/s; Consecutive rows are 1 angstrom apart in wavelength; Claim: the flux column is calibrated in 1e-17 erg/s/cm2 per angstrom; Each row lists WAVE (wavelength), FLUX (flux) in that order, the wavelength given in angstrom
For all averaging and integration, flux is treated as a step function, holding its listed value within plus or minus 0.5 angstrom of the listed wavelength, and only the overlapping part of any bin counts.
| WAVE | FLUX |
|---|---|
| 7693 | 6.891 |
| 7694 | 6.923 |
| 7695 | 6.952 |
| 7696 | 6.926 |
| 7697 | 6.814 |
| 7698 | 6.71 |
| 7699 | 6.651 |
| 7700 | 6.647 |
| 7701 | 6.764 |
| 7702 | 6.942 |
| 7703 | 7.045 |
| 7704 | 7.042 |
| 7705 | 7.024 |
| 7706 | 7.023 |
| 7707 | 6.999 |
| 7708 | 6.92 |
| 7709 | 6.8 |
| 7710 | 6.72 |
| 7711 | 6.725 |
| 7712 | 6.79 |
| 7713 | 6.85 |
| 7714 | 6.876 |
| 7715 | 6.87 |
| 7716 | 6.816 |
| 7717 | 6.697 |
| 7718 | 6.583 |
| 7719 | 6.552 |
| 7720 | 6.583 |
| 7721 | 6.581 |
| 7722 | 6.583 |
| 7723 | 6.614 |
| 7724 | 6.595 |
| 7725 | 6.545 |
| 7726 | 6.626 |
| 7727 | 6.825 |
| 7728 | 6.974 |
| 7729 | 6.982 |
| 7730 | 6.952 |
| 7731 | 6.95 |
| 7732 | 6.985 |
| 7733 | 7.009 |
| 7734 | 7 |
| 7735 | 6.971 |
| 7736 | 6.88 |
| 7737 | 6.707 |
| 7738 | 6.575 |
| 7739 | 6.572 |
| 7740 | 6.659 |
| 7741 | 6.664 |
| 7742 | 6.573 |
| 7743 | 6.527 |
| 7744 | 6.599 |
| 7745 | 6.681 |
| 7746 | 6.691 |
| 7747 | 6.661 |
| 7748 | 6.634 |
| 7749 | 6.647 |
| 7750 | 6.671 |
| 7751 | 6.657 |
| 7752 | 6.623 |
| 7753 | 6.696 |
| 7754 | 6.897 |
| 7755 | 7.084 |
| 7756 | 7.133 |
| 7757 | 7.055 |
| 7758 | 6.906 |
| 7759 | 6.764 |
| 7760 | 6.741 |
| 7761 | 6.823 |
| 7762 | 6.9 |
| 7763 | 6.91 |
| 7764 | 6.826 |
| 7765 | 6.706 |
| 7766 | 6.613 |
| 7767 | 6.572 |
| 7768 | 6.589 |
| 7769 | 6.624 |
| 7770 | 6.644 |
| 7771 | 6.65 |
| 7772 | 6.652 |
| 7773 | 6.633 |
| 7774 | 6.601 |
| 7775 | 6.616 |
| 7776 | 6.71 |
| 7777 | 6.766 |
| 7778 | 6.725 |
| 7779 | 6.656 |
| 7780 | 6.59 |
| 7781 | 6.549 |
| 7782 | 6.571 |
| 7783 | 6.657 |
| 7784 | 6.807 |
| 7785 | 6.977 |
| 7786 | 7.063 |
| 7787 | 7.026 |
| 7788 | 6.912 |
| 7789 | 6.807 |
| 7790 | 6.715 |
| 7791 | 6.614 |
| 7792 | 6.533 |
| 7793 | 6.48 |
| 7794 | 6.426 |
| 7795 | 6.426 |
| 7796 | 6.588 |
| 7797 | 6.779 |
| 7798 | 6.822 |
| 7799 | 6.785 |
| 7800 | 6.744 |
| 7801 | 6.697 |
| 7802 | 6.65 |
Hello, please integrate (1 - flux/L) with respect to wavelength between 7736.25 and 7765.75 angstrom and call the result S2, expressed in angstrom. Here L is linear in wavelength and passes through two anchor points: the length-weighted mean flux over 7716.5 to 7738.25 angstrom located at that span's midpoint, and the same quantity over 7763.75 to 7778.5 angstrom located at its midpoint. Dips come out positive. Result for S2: -0.16 angstrom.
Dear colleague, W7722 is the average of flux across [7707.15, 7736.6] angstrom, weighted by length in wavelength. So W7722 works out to 6.79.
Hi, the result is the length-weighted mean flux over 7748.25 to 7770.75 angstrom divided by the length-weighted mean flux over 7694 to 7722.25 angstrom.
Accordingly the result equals 1.00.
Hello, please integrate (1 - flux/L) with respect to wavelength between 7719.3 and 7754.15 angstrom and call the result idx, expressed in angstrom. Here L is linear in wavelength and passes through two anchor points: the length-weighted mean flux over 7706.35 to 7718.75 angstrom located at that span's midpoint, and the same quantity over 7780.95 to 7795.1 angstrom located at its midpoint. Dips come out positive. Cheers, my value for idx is 0.3 angstrom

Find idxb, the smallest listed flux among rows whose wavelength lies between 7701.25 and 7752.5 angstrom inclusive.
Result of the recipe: 6.527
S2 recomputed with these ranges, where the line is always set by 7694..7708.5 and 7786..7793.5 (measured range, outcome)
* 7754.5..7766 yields -0.1 angstrom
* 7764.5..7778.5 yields 0.3 angstrom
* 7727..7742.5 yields 0.0 angstrom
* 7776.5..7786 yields 0.1 angstrom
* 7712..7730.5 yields 0.3 angstrom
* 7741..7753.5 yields 0.3 angstrom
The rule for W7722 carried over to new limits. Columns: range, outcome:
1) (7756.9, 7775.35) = 6.72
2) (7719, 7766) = 6.76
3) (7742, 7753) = 6.64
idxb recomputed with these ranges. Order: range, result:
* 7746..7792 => 6.533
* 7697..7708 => 6.647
